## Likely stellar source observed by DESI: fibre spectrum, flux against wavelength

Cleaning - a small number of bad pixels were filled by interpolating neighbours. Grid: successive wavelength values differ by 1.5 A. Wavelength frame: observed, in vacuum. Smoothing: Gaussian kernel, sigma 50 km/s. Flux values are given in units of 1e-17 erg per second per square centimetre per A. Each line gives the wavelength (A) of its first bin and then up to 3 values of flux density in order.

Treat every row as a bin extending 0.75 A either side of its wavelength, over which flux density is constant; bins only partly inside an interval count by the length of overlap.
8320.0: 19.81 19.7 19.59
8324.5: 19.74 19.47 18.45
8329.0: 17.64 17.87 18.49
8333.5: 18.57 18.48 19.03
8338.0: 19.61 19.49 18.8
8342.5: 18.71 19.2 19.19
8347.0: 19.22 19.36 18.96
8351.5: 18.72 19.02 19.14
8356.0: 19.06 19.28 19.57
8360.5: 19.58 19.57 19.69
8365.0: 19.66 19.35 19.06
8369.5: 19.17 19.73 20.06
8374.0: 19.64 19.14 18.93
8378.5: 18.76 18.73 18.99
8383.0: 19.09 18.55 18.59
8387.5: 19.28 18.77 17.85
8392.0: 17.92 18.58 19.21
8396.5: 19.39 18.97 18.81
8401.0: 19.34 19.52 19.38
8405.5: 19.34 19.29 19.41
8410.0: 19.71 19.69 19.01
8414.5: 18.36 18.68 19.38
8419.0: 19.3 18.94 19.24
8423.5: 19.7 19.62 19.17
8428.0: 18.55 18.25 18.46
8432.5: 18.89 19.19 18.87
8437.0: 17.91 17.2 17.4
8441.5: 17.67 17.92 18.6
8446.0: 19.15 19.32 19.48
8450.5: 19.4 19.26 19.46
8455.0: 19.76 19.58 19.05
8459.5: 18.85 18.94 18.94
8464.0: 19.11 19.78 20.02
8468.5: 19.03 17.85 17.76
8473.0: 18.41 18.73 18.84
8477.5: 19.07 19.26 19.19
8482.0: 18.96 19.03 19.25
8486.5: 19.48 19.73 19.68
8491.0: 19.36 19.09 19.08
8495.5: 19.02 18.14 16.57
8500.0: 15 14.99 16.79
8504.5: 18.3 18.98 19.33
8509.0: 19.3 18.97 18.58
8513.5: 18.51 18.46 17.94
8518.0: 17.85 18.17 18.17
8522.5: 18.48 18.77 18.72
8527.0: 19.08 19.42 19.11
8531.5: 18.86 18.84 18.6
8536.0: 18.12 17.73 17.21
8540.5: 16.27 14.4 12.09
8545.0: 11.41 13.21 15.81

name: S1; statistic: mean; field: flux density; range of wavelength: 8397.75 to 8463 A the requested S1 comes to 19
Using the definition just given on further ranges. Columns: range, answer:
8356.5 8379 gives 19.4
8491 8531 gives 18.3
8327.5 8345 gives 18.7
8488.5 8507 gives 18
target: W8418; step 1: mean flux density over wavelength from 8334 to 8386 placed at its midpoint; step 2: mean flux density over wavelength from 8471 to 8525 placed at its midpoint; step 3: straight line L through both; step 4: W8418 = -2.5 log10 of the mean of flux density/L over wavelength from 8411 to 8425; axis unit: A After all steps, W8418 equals -0.02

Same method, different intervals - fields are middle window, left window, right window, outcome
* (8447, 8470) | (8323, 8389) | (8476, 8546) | -0.050 mag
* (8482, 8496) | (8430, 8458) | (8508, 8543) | -0.048 mag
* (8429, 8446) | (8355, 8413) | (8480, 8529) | 0.036 mag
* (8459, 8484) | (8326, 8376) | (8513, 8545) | -0.046 mag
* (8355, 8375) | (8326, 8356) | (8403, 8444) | -0.036 mag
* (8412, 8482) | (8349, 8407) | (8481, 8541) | -0.008 mag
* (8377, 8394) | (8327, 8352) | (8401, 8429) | 0.024 mag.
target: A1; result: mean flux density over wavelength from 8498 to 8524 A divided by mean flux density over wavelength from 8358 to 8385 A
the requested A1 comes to 0.9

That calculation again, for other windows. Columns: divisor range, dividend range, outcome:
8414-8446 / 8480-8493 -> 1.04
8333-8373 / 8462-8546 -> 0.95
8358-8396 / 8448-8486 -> 1.00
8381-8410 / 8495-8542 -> 0.95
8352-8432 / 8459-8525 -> 0.97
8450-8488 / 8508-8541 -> 0.97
